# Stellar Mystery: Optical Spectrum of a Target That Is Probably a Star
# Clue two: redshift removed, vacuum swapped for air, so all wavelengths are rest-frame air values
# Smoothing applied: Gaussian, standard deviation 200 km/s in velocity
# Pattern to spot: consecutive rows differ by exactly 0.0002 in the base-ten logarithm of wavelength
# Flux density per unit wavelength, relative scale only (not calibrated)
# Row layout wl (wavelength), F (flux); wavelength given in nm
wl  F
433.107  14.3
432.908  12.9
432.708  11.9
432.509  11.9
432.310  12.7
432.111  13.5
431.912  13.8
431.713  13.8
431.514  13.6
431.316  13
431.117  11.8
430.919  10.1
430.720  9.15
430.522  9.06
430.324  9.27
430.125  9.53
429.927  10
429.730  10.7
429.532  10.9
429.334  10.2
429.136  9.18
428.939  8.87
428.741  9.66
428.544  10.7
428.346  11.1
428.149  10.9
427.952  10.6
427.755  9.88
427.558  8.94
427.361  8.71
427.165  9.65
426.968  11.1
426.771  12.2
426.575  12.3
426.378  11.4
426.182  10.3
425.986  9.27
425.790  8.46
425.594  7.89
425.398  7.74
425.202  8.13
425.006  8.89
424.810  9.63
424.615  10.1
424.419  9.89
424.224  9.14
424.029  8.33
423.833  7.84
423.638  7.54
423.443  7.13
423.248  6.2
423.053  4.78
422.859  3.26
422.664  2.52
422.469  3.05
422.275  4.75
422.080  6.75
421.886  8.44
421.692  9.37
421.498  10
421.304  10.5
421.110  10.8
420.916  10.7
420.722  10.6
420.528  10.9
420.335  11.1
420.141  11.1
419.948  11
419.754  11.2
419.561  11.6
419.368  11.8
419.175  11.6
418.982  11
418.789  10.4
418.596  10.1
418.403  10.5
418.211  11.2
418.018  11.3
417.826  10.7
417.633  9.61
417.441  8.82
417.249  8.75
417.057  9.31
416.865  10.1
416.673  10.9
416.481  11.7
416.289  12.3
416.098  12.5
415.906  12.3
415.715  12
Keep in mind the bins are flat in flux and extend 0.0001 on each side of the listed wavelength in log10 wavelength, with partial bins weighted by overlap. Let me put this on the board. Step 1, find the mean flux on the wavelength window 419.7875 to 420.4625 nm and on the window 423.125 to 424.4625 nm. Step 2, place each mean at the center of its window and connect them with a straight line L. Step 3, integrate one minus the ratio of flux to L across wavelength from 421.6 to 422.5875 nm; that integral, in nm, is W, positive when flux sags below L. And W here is 0.32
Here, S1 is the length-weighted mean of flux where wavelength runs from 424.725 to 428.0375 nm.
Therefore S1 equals 9.71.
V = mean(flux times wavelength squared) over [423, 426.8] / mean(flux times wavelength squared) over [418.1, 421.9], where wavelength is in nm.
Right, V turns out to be 0.8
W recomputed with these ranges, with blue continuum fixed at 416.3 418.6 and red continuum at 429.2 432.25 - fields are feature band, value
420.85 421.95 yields 0.062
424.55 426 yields 0.287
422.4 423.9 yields 0.761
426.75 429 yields 0.181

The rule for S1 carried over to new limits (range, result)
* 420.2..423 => 8.04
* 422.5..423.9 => 5.44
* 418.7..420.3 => 11.2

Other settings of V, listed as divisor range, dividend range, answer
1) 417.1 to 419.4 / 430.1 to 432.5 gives 1.19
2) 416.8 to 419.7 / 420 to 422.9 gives 0.81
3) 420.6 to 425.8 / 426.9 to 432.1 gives 1.39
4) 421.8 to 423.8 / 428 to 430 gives 1.91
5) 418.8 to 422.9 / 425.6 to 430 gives 1.14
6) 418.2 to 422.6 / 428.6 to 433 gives 1.19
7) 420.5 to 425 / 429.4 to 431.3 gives 1.34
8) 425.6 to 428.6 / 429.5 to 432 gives 1.10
